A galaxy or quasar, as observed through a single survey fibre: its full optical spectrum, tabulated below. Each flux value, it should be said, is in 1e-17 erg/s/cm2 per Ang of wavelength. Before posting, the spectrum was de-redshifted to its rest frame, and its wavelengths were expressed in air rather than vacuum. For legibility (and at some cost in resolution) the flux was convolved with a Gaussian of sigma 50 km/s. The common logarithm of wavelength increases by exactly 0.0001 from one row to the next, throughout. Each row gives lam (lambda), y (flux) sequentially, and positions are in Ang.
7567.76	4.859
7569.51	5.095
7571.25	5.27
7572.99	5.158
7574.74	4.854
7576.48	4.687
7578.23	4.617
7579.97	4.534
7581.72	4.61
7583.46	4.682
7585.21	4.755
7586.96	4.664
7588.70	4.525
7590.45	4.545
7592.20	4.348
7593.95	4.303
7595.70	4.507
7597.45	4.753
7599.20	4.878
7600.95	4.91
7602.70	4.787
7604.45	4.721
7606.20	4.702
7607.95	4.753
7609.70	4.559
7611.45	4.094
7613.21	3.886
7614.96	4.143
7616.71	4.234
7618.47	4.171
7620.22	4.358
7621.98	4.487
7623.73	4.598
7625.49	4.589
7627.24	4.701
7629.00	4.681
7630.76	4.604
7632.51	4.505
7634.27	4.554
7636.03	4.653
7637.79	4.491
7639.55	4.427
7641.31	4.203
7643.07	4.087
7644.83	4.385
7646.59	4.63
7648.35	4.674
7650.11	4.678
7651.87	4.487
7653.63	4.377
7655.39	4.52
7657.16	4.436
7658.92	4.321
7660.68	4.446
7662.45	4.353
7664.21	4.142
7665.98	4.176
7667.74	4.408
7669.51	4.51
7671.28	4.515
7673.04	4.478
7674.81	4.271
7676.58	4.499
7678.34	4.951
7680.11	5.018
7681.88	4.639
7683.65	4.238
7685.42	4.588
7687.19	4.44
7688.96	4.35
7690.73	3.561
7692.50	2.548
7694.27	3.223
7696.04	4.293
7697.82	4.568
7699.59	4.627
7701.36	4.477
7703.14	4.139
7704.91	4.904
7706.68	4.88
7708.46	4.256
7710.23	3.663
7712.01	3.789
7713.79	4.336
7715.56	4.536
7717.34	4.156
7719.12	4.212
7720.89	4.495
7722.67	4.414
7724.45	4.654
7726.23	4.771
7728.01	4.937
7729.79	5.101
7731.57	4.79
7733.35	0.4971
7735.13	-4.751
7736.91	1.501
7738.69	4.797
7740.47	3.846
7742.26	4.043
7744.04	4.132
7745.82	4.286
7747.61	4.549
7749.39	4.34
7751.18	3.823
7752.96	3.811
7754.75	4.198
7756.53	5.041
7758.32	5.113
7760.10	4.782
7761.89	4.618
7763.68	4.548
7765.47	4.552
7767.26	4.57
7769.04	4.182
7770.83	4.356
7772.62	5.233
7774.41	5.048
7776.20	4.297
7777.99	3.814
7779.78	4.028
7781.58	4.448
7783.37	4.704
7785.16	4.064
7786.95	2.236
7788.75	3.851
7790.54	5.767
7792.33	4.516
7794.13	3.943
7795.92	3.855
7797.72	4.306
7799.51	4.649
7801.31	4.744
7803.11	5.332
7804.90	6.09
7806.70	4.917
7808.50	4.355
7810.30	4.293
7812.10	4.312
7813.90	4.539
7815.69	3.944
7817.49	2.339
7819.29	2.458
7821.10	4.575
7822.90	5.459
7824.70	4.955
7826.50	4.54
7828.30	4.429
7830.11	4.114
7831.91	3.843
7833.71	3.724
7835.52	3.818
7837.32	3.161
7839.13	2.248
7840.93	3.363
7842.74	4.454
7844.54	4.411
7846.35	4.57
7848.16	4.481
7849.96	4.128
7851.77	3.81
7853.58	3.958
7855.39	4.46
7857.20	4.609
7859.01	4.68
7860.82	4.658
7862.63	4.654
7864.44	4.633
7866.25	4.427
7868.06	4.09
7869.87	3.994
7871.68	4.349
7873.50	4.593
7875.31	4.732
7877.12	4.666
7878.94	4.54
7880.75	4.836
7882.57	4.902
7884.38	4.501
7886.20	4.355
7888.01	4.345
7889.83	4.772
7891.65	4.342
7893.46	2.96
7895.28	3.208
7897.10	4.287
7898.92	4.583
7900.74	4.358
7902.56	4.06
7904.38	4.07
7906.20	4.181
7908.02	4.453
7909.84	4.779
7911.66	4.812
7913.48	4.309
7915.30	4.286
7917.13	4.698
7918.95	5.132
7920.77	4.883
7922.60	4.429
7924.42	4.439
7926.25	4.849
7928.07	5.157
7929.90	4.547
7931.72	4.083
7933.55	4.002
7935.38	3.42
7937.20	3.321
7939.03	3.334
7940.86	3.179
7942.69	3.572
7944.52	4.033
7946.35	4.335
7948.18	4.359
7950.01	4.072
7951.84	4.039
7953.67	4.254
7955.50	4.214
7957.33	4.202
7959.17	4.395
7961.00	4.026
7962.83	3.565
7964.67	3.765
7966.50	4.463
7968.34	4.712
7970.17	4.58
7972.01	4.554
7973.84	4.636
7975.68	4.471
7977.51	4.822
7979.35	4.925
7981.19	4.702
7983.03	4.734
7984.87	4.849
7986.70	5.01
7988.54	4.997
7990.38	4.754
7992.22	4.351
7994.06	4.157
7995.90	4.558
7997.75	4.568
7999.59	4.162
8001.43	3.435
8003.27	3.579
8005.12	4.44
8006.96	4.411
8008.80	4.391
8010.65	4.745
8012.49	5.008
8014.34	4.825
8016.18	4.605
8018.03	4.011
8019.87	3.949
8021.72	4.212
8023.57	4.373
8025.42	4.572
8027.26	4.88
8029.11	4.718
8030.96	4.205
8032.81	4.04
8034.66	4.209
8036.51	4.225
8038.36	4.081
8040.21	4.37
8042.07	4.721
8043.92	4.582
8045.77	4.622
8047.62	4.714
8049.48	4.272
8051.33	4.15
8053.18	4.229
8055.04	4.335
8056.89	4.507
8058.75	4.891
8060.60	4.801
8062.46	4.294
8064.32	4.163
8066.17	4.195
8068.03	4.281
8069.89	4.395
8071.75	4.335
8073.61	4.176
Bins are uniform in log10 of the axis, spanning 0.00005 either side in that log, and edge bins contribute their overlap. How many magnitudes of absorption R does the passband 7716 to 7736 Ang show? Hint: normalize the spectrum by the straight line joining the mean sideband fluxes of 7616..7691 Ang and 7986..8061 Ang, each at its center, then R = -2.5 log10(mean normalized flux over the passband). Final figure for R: 0.29 mag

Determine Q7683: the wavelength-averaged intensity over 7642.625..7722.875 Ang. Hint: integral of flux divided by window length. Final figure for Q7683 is 4.34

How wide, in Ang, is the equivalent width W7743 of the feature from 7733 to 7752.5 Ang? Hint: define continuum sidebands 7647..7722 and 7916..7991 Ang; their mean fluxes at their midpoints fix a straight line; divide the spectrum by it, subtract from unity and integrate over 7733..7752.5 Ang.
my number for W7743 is 6.4 Ang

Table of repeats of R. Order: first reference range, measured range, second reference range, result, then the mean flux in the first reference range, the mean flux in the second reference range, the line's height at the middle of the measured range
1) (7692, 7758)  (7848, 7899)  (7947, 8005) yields -0.04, 3.91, 4.38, 4.19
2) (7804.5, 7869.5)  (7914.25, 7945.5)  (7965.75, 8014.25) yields 0.05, 4.19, 4.54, 4.41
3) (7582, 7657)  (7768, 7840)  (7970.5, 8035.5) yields 0.06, 4.51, 4.48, 4.5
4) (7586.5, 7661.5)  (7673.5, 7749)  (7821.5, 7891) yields 0.12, 4.5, 4.32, 4.43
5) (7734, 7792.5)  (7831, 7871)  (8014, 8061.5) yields 0.01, 3.99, 4.42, 4.13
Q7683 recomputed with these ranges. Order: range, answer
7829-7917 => 4.25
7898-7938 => 4.41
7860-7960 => 4.3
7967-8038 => 4.48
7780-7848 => 4.2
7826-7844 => 3.77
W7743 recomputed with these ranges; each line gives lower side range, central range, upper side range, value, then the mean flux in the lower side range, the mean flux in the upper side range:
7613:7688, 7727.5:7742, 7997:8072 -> 6.04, 4.46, 4.38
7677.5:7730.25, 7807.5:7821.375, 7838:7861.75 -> 1.19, 4.35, 4.13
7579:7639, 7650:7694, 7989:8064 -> 1.76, 4.54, 4.4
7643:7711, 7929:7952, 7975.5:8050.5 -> 3.01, 4.36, 4.47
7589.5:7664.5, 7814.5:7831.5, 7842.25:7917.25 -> 1.20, 4.48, 4.38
